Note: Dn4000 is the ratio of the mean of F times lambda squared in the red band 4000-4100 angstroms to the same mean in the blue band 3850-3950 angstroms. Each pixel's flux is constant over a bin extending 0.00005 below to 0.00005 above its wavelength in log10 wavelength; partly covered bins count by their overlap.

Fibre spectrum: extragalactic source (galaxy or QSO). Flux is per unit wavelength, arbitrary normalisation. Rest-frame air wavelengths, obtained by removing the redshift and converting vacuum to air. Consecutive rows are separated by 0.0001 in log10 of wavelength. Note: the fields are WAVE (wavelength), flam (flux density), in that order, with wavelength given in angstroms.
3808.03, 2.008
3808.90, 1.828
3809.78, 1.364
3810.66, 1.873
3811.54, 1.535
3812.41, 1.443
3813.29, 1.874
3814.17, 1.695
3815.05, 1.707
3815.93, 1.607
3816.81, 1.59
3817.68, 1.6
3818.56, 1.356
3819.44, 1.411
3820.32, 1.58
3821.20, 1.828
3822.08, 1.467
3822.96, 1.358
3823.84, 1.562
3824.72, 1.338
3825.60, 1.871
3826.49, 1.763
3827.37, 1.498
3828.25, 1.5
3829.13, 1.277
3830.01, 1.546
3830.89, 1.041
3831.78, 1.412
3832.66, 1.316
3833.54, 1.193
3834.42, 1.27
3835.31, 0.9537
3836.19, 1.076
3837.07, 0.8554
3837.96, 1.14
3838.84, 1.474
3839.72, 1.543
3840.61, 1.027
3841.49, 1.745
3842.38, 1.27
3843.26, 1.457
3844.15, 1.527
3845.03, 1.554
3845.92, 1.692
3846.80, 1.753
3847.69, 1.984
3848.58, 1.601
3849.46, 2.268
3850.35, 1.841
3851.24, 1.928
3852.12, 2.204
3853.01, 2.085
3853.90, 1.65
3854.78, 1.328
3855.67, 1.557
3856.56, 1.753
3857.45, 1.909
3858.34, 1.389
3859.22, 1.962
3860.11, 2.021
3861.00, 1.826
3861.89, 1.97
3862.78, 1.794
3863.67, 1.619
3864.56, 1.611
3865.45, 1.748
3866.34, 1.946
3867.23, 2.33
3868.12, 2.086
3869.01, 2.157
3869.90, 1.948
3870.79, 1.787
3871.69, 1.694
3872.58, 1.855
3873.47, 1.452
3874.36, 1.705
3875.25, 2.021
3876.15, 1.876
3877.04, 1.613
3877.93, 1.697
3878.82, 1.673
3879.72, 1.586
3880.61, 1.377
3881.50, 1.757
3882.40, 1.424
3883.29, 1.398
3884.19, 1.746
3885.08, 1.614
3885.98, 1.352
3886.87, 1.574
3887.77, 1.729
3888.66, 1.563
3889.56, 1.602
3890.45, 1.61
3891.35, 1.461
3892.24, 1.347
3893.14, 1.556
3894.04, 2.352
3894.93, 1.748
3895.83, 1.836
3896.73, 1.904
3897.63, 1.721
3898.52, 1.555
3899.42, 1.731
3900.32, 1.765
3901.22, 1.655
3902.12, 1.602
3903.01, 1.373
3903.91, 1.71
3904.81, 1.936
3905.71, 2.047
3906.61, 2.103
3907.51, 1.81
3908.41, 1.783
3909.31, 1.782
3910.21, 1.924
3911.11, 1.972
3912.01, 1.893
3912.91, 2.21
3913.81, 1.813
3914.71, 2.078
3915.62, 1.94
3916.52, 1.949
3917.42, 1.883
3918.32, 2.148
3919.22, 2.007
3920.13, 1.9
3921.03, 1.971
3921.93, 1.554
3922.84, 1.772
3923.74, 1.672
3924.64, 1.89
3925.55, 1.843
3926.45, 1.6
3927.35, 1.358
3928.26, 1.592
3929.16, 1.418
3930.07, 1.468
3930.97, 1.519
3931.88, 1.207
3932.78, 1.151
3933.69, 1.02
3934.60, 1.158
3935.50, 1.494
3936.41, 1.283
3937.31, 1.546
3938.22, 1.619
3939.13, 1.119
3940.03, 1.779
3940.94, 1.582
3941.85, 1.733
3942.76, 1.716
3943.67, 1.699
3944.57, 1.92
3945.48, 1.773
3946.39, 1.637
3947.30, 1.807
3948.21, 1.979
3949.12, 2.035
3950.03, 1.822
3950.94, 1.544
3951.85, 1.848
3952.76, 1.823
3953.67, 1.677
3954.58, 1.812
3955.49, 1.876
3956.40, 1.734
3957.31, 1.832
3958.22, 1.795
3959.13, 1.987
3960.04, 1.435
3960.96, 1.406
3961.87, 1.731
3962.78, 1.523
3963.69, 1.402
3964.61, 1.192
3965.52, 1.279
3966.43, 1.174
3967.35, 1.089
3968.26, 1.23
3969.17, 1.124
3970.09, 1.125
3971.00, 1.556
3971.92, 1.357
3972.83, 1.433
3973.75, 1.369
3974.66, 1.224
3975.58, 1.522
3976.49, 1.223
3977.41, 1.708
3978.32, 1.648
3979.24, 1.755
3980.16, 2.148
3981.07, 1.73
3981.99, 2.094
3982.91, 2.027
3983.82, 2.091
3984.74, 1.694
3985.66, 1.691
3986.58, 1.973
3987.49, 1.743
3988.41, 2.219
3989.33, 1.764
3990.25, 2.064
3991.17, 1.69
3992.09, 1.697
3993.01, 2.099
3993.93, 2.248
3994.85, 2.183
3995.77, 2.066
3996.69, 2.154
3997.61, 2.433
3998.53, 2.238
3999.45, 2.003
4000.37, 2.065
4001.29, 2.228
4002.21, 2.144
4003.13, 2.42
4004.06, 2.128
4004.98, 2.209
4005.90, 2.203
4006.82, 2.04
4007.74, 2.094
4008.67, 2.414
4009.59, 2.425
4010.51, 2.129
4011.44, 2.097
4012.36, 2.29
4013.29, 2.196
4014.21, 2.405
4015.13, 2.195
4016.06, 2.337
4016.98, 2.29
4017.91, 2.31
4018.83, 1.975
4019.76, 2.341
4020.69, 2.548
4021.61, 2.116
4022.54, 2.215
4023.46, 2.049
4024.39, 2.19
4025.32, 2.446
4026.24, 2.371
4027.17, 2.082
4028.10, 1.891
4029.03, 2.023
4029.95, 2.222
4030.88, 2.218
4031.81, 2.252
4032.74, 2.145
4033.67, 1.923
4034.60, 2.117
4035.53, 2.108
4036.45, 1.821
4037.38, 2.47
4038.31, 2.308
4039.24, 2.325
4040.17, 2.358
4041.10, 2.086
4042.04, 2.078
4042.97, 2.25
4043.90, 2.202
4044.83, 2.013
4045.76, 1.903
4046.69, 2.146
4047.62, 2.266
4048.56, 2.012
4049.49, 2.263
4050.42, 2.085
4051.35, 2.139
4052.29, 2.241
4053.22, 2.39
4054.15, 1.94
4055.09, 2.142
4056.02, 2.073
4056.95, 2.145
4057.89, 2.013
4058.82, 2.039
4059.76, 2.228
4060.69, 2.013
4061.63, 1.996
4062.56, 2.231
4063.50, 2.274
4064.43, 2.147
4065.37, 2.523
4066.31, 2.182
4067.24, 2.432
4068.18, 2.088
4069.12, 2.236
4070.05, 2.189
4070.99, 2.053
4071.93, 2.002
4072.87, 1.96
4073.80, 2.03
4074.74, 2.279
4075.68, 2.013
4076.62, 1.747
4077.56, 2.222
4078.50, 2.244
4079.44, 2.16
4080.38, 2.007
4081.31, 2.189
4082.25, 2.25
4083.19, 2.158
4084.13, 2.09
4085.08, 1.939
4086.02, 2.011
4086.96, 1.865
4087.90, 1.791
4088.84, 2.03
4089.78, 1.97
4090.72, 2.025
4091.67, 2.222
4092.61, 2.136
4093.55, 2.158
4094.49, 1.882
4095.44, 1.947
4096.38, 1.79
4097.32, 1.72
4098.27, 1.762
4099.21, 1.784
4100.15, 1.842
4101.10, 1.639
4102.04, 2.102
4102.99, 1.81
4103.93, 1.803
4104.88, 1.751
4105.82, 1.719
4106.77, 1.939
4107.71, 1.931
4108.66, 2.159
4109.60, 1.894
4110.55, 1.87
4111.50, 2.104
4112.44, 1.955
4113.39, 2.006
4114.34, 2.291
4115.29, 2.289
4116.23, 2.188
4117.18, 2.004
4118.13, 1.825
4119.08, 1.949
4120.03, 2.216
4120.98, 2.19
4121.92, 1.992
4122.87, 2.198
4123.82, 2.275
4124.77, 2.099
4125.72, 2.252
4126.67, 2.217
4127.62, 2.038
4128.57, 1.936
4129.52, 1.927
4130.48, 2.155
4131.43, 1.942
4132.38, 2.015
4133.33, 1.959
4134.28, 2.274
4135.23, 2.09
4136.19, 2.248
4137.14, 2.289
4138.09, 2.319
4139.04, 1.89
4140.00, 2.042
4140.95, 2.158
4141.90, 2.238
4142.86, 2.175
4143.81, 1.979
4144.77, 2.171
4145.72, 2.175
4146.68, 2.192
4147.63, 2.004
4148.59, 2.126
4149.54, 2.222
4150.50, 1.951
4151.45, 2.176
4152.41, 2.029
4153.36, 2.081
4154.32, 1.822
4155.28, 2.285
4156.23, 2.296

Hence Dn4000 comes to 1.33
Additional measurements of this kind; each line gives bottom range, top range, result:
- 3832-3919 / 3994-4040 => 1.38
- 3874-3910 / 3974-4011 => 1.24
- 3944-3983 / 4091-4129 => 1.33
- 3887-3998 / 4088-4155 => 1.31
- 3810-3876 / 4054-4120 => 1.41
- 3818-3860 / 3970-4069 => 1.48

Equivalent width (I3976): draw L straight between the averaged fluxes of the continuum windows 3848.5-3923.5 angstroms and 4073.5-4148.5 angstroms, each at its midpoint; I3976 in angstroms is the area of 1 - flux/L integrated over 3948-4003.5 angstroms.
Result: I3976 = 3.9 angstroms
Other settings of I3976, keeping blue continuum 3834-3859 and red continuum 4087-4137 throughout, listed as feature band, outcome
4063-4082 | -2.0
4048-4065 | -1.9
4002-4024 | -4.6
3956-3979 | 4.2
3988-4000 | -1.7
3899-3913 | -1.3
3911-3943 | 0.8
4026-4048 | -3.1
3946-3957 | -0.4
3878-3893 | 0.7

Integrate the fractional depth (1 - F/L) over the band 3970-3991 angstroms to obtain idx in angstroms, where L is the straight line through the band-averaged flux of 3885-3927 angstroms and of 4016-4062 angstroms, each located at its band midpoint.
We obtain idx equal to 2.99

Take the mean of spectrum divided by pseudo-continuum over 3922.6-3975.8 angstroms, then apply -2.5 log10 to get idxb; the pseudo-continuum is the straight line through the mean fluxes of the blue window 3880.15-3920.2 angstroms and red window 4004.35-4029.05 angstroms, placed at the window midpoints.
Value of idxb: 0.25 mag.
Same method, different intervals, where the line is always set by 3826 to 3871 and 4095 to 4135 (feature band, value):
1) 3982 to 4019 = -0.15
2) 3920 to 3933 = 0.09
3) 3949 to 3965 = 0.06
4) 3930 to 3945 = 0.19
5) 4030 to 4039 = -0.15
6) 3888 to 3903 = 0.01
